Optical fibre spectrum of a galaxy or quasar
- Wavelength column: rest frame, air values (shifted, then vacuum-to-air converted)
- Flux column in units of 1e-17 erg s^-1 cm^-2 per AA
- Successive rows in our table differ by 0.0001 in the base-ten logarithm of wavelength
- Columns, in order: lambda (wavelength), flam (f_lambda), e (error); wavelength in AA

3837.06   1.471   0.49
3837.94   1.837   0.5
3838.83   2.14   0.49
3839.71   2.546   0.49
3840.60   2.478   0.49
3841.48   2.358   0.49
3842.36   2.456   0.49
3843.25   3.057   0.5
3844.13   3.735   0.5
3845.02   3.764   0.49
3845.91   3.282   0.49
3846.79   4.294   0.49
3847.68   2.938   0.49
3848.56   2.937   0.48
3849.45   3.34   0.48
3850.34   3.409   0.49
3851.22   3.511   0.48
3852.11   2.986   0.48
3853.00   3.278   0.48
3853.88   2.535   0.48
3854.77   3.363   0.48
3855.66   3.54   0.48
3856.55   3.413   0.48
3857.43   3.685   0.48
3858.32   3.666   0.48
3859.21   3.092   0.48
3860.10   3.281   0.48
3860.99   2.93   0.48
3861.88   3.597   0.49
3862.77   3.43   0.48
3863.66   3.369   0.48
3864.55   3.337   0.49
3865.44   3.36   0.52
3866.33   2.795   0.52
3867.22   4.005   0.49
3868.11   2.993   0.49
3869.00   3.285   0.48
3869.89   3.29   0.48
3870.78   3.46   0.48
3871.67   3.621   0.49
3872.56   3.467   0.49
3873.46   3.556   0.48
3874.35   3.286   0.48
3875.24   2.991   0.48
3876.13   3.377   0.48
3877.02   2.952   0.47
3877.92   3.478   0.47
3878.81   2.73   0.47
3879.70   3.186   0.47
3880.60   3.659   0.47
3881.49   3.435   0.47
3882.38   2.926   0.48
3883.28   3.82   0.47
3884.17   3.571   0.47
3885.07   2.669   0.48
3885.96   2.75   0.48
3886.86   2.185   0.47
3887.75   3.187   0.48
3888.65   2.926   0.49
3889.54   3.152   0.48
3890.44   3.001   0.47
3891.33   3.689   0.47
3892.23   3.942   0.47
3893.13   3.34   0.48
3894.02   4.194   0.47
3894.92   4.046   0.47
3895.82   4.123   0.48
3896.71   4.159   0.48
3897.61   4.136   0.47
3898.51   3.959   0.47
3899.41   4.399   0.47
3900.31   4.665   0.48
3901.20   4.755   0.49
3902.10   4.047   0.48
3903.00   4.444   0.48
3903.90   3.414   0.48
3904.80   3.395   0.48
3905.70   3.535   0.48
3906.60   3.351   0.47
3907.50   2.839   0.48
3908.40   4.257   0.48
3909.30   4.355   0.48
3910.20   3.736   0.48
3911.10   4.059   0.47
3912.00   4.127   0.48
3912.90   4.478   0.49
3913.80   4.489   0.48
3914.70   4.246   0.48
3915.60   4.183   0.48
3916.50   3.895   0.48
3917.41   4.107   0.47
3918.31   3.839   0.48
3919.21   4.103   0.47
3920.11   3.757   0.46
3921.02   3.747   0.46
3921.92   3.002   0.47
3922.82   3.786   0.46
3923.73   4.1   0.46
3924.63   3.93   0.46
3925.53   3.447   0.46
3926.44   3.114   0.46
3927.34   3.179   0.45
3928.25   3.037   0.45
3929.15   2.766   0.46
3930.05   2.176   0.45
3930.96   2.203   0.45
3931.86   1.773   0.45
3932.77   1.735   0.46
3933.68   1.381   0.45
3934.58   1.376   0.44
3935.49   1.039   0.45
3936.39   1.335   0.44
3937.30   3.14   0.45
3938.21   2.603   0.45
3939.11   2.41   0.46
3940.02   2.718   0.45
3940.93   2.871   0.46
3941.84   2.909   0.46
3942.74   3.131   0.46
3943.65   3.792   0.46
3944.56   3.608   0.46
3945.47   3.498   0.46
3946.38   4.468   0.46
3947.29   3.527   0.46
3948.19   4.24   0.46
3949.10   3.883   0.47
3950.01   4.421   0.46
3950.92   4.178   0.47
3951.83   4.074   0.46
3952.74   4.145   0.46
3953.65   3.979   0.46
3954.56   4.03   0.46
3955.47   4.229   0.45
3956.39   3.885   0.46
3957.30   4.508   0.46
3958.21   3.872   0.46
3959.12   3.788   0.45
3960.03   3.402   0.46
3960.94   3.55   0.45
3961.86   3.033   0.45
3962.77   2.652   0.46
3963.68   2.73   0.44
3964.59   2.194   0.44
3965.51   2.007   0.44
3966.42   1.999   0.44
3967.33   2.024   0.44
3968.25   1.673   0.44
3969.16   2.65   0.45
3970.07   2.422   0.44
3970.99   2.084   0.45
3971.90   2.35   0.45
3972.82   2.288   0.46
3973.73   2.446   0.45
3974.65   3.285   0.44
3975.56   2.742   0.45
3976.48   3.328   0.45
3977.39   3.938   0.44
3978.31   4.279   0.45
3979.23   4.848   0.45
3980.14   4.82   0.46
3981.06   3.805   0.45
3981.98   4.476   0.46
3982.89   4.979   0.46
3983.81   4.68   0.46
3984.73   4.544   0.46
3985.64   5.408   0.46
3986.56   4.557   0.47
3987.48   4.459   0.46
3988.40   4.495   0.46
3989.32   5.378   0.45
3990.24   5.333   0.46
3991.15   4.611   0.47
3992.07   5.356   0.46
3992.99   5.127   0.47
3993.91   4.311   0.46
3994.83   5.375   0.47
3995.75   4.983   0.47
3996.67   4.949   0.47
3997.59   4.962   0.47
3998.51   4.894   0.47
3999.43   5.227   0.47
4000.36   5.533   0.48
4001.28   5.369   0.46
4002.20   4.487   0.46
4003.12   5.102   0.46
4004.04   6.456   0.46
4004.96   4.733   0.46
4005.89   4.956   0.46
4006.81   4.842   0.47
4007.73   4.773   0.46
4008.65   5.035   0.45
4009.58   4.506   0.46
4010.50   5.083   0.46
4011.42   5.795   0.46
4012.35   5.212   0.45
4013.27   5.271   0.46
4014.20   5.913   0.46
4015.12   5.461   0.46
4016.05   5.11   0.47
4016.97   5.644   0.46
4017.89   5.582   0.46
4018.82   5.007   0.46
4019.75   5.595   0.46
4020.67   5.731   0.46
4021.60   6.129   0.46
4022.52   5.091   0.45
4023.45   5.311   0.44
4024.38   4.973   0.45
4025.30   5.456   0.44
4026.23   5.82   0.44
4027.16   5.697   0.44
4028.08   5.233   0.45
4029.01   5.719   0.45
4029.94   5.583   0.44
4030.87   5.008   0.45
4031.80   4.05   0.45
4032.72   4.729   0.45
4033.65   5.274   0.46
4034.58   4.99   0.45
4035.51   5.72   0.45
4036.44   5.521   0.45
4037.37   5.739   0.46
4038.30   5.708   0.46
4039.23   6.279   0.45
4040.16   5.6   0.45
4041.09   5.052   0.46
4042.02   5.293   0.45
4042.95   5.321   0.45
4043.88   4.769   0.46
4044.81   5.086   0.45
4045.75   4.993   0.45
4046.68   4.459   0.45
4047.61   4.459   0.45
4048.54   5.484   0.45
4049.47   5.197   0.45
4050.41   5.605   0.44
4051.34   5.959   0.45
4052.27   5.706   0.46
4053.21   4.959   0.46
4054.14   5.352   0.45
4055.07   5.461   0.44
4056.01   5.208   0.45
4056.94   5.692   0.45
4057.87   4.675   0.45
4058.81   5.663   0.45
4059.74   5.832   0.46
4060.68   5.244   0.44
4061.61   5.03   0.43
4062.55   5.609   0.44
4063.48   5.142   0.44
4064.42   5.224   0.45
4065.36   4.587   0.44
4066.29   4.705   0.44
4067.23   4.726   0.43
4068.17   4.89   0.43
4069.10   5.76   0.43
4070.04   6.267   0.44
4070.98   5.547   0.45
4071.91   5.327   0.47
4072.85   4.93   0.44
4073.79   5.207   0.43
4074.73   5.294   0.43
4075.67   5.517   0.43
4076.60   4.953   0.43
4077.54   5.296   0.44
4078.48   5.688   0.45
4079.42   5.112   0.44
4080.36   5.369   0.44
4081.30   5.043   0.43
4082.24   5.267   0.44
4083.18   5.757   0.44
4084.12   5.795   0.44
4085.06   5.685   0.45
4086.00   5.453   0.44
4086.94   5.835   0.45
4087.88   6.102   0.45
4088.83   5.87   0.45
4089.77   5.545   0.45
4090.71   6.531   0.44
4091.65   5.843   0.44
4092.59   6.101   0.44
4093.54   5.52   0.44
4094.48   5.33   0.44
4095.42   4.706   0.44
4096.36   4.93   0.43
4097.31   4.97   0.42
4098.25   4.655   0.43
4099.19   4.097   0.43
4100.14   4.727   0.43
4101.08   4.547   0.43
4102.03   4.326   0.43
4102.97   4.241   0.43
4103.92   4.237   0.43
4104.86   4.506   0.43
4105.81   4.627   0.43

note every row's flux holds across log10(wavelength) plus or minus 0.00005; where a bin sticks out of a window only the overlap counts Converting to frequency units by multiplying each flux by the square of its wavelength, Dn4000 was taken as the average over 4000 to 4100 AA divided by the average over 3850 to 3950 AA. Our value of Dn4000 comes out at 1.7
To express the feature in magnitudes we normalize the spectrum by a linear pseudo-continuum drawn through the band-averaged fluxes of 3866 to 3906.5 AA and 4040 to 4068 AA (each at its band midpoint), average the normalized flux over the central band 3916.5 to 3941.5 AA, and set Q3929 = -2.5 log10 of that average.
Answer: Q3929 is 0.344 mag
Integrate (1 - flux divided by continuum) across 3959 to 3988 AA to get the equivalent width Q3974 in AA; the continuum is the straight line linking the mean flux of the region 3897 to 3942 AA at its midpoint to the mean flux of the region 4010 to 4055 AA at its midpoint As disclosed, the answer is 6.6 AA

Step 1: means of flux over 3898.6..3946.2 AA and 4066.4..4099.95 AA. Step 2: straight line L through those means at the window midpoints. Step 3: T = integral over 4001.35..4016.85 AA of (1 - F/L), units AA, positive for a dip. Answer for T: -2.6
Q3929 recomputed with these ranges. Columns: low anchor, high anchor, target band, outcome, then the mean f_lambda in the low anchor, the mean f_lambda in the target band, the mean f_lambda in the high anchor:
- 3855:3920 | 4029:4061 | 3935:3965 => 0.25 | 3.6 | 3.39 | 5.29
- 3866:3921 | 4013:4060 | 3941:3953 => 0.13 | 3.64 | 3.8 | 5.35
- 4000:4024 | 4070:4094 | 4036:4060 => 0.02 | 5.3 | 5.35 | 5.56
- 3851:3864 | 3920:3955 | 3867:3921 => -0.13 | 3.31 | 3.65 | 3.14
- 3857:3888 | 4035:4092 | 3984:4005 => -0.09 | 3.27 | 5.03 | 5.39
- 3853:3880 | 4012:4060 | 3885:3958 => 0.13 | 3.3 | 3.5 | 5.35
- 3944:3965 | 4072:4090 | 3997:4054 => -0.13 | 3.74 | 5.28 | 5.45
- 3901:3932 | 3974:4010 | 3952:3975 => 0.38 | 3.66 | 3.02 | 4.73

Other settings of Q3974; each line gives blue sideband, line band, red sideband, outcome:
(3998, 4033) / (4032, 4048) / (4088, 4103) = 0.06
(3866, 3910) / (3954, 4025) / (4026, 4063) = 5.39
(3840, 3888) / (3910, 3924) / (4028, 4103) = -0.76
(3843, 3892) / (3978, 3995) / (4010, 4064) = -0.14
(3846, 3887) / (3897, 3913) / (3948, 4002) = -2.13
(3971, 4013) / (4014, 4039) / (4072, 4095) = -2.27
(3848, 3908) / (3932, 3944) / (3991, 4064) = 5.36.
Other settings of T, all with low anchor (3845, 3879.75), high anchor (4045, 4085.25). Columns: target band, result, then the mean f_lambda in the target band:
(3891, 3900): -0.9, 4.01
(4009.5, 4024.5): -1.8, 5.41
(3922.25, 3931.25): 1.7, 3.19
